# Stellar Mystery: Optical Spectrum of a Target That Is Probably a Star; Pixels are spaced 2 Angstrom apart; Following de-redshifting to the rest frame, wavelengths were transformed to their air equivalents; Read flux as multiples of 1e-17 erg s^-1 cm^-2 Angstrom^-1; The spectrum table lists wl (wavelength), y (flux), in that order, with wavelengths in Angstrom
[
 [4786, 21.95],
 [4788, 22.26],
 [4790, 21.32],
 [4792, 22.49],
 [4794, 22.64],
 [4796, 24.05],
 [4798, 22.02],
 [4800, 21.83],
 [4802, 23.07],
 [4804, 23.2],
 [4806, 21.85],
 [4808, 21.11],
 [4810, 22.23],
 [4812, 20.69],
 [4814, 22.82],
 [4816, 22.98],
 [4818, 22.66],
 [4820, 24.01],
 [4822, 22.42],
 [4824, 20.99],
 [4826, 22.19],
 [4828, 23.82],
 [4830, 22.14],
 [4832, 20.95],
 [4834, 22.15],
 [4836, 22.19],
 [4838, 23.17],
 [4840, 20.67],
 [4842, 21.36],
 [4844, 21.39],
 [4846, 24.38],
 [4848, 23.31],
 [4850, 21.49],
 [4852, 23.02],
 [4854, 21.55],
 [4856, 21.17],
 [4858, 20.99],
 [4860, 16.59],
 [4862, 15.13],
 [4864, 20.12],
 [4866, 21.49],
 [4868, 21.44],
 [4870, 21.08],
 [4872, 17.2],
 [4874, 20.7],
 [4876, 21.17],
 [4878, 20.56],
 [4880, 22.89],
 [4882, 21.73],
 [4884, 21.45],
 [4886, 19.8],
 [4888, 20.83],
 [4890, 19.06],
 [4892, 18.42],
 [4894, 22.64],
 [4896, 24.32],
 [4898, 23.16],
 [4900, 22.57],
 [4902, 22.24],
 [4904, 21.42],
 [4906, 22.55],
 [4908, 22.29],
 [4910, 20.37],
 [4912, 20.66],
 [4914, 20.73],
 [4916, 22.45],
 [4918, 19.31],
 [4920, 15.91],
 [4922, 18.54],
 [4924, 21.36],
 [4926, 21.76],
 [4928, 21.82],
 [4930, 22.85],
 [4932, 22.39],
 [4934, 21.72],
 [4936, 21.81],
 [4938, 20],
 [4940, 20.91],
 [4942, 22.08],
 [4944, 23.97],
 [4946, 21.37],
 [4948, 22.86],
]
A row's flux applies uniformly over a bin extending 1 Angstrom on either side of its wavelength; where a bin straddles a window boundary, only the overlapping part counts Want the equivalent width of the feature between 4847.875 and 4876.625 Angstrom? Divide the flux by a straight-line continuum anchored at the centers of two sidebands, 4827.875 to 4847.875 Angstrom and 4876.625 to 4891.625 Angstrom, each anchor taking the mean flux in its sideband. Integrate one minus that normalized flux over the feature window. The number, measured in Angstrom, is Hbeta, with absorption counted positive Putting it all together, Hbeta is 1.5 Angstrom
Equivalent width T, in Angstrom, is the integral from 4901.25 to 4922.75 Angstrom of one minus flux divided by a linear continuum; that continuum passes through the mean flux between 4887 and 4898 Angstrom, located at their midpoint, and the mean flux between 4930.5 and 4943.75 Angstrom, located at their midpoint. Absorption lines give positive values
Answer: 0.8 Angstrom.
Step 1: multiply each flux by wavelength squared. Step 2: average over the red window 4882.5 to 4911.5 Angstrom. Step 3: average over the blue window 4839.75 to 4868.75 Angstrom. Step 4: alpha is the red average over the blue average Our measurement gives 1.0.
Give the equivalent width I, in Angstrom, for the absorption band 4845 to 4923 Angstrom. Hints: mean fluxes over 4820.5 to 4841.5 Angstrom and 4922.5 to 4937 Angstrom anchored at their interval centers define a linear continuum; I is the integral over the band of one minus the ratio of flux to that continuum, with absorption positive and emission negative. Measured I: 3.80 Angstrom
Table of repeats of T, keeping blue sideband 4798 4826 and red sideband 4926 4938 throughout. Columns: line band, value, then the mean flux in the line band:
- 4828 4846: 0.2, 22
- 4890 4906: 0.1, 21.9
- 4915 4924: 1.1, 19.3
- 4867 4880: 0.9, 20.6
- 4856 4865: 1.5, 18.5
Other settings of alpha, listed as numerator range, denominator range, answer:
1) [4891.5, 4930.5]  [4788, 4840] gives 0.99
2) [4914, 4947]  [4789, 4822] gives 0.99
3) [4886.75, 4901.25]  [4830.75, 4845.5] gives 1.01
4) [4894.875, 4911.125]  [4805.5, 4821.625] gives 1.04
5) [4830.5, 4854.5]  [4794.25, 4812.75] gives 1.01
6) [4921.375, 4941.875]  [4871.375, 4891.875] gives 1.06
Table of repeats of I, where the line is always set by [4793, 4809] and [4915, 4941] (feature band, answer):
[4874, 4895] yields 0.5 Angstrom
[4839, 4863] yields 1.0 Angstrom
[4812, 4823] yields -0.3 Angstrom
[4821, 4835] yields 0.0 Angstrom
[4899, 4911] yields -0.4 Angstrom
